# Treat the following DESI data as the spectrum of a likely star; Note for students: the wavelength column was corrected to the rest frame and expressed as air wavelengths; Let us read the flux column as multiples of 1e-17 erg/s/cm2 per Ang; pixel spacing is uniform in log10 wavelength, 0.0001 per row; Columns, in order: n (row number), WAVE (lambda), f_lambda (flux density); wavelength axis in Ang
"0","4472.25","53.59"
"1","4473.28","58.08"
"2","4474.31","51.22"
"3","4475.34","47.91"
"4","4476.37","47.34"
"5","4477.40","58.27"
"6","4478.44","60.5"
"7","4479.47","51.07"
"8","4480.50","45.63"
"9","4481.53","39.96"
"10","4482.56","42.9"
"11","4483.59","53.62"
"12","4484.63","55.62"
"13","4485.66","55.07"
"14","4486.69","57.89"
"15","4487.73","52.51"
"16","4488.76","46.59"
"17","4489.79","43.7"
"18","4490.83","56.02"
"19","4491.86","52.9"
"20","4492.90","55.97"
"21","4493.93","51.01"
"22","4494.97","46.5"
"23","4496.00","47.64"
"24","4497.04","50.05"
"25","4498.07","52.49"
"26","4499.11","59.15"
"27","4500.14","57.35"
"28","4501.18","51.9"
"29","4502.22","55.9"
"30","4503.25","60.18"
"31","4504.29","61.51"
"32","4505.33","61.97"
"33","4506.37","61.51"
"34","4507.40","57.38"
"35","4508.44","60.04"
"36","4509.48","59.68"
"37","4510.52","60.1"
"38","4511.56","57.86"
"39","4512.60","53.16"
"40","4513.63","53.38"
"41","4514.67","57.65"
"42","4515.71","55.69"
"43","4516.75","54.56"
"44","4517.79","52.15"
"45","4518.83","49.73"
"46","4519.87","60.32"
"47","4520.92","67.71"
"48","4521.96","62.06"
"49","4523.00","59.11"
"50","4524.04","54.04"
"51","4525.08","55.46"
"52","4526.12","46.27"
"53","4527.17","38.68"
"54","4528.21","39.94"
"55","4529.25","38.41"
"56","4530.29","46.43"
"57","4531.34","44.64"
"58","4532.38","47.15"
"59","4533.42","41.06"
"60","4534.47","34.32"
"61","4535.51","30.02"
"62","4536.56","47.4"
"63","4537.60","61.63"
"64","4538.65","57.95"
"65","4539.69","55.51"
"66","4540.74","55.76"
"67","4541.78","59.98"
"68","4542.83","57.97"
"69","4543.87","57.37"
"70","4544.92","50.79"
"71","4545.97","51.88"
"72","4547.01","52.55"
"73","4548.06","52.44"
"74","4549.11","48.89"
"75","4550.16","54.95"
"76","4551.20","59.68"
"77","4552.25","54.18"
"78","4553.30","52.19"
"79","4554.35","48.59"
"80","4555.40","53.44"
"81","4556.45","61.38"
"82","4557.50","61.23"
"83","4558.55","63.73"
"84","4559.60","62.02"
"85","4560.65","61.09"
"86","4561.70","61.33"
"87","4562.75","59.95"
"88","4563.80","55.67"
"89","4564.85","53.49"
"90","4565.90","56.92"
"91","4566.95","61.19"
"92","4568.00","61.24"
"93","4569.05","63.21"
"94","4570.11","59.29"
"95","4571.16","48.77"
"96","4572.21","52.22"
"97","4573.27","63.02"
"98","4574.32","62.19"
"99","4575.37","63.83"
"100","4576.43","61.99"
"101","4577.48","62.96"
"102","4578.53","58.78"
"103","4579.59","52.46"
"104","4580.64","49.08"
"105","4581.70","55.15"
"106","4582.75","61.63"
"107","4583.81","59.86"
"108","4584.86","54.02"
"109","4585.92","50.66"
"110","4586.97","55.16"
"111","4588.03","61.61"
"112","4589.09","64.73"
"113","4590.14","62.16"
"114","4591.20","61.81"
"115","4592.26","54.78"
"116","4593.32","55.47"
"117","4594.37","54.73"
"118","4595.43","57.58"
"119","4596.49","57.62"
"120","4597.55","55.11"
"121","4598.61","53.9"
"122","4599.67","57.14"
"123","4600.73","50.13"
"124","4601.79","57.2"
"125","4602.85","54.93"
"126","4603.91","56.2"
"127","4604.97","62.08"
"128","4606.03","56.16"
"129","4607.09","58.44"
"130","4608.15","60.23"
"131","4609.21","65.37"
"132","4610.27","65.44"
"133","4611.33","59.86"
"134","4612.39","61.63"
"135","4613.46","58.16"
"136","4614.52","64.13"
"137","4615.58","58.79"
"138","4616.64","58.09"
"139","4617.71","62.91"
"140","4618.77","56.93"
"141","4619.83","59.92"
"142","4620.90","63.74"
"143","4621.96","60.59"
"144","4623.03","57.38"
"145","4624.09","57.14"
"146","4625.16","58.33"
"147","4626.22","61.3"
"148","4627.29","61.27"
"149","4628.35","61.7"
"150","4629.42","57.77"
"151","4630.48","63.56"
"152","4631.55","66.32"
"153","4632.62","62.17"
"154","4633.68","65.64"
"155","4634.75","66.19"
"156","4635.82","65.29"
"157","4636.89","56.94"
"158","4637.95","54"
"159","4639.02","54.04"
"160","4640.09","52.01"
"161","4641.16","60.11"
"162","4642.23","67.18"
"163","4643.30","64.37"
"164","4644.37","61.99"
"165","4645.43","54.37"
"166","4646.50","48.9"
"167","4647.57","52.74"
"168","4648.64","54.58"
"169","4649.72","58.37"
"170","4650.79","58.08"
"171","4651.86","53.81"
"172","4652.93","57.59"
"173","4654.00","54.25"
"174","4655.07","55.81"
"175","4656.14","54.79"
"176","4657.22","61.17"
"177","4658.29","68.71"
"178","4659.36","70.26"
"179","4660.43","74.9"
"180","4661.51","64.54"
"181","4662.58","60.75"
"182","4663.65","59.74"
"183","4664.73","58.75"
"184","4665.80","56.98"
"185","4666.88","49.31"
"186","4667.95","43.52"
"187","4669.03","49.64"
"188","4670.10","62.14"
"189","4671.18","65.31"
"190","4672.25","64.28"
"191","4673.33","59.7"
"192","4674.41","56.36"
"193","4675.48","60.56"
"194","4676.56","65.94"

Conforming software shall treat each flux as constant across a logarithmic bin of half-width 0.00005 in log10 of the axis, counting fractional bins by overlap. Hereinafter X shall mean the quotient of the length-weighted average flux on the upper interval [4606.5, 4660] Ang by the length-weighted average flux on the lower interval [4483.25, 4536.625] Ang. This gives 1.14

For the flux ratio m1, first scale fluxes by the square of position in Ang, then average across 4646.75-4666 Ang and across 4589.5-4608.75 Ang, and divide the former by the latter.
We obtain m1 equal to 1.07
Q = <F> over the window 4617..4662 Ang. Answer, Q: 60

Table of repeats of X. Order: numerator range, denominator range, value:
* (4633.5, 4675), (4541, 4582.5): 1.03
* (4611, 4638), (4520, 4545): 1.20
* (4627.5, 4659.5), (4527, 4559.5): 1.16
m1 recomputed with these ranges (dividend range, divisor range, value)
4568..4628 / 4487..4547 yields 1.15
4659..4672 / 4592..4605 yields 1.10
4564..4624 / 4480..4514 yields 1.13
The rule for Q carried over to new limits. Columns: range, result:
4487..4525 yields 55.6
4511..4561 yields 52.9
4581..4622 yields 58.5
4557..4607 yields 58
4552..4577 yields 58.5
